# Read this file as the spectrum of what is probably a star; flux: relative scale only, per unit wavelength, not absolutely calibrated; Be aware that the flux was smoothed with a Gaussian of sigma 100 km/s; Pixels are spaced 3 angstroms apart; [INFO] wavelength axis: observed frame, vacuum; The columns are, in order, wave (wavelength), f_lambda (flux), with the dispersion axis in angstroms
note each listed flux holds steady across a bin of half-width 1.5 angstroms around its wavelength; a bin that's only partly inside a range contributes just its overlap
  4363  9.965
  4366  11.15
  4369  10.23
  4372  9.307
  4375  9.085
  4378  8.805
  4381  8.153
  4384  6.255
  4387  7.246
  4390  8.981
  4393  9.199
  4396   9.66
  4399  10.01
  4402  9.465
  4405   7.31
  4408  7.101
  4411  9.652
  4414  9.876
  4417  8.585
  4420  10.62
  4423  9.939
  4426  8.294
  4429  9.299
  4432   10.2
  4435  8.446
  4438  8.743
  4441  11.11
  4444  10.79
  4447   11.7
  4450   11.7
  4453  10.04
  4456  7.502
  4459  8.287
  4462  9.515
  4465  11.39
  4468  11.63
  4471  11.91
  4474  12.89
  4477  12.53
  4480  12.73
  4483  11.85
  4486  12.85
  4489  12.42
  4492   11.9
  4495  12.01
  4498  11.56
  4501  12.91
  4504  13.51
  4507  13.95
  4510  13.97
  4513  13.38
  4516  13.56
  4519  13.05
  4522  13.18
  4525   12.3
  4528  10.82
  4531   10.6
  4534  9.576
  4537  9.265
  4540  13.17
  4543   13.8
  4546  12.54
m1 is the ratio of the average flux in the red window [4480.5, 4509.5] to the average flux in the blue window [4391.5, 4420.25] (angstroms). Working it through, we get 1.4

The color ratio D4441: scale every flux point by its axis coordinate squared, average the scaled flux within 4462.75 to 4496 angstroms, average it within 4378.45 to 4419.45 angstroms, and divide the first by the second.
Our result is 1.5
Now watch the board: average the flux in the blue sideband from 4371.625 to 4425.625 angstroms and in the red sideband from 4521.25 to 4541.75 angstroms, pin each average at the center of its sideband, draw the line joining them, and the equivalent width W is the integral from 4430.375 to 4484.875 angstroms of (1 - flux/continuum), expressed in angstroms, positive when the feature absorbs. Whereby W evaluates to -4.5 angstroms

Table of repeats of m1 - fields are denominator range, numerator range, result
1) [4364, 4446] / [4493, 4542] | 1.34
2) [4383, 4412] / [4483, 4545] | 1.46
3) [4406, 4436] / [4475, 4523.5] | 1.40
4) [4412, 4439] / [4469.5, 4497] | 1.32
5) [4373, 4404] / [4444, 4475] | 1.23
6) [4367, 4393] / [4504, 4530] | 1.51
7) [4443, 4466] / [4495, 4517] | 1.31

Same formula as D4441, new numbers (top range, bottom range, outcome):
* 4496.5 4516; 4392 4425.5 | 1.50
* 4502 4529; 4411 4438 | 1.46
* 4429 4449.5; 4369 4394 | 1.23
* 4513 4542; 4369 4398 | 1.46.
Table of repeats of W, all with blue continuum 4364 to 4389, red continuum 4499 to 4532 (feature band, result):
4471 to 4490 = -1.07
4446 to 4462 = 1.86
